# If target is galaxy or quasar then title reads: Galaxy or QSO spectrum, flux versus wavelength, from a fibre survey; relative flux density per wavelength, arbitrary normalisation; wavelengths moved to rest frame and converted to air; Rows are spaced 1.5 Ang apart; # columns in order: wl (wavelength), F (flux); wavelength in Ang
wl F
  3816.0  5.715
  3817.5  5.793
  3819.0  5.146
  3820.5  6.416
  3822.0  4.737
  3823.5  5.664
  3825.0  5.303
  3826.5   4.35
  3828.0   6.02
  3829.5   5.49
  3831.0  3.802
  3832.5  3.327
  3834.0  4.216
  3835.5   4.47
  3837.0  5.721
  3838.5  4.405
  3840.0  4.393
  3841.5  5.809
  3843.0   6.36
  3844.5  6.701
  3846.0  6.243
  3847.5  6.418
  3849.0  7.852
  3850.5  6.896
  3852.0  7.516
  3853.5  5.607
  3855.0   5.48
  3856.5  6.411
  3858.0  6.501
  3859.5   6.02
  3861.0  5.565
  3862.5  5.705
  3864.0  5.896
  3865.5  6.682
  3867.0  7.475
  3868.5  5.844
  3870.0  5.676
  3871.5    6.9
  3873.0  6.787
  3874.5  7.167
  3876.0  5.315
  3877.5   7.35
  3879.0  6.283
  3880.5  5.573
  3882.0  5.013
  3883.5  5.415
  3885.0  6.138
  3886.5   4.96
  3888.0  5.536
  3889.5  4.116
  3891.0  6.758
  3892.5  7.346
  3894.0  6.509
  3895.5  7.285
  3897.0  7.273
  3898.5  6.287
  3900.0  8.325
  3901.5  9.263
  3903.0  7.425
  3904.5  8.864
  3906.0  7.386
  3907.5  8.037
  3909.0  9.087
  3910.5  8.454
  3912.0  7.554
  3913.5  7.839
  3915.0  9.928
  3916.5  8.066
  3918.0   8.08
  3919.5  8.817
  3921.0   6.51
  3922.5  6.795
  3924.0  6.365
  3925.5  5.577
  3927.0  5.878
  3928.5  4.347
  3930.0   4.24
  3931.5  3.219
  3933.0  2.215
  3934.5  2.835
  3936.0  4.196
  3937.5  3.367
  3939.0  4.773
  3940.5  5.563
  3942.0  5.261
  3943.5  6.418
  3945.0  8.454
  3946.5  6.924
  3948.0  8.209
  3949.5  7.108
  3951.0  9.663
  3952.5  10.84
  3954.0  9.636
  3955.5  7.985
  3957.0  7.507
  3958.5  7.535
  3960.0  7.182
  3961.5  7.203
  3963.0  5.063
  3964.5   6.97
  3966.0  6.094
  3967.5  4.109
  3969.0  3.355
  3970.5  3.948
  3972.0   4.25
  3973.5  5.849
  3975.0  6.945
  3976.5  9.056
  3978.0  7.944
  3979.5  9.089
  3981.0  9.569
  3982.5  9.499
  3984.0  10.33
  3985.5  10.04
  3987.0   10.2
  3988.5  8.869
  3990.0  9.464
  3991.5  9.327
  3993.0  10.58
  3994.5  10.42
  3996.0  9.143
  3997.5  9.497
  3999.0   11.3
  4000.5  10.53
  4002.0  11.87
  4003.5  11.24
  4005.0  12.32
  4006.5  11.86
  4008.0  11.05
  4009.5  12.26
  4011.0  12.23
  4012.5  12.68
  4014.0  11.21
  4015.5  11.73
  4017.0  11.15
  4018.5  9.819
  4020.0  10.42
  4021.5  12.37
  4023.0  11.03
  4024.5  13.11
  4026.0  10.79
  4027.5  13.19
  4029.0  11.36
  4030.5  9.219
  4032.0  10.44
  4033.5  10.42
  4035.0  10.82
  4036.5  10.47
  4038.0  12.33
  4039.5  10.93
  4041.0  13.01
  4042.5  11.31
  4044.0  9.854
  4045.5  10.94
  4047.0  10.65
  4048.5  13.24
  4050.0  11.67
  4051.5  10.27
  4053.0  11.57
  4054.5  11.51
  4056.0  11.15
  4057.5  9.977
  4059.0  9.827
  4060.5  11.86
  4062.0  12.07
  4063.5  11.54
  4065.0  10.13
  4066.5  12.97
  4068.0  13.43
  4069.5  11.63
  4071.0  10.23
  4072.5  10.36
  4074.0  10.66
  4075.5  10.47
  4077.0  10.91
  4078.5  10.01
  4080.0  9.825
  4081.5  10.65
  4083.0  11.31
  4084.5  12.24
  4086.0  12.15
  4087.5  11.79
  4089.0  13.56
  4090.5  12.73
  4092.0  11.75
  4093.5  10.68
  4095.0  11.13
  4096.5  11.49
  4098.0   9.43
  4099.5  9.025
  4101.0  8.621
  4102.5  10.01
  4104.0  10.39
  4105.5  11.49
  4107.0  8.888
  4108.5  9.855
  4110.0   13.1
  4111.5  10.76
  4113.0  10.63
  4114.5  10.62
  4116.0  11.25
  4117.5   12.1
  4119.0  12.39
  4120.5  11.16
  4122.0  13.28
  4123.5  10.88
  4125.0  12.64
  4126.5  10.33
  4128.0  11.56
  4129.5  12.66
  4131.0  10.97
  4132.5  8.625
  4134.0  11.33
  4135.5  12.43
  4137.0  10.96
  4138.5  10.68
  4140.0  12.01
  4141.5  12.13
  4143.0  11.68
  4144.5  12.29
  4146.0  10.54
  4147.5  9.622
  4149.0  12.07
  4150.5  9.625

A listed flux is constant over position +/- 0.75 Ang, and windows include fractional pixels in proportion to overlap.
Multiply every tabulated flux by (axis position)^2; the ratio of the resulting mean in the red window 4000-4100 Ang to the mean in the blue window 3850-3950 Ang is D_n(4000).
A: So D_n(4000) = 1.9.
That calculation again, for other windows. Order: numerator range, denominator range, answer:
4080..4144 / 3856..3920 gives 1.82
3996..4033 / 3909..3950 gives 1.90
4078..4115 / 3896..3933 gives 1.67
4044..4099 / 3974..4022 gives 1.12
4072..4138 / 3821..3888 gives 2.16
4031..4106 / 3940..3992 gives 1.54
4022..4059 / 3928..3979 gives 1.90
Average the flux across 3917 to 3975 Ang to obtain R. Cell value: 6.13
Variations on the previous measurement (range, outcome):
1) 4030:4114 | 11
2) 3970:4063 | 10.5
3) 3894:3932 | 7.25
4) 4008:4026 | 11.6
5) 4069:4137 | 11.1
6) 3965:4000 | 8.22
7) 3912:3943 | 5.74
